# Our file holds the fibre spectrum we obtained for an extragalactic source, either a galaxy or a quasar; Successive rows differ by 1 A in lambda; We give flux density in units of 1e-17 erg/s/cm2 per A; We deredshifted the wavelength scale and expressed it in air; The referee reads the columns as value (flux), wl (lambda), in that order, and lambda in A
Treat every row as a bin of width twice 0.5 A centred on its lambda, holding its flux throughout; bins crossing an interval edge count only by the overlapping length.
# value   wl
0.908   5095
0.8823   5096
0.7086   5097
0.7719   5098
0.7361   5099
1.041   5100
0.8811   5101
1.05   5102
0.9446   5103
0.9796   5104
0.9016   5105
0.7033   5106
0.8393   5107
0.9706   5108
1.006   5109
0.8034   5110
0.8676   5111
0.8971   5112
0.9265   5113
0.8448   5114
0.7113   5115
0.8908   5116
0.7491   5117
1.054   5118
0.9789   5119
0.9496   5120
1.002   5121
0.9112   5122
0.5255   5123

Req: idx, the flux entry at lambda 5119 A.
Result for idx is 0.9789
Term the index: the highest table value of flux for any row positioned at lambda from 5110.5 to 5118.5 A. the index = 1.054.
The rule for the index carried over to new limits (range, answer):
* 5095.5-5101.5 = 1.041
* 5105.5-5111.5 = 1.006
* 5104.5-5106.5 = 0.9016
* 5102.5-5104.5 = 0.9796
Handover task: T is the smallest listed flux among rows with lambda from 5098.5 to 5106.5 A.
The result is 0.7033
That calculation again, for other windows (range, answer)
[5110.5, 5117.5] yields 0.7113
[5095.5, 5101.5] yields 0.7086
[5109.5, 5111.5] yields 0.8034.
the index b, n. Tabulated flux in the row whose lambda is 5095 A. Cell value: 0.908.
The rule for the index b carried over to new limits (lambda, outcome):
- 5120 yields 0.9496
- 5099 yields 0.7361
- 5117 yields 0.7491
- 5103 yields 0.9446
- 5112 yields 0.8971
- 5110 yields 0.8034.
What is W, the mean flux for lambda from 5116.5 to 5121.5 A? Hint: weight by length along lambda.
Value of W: 0.947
